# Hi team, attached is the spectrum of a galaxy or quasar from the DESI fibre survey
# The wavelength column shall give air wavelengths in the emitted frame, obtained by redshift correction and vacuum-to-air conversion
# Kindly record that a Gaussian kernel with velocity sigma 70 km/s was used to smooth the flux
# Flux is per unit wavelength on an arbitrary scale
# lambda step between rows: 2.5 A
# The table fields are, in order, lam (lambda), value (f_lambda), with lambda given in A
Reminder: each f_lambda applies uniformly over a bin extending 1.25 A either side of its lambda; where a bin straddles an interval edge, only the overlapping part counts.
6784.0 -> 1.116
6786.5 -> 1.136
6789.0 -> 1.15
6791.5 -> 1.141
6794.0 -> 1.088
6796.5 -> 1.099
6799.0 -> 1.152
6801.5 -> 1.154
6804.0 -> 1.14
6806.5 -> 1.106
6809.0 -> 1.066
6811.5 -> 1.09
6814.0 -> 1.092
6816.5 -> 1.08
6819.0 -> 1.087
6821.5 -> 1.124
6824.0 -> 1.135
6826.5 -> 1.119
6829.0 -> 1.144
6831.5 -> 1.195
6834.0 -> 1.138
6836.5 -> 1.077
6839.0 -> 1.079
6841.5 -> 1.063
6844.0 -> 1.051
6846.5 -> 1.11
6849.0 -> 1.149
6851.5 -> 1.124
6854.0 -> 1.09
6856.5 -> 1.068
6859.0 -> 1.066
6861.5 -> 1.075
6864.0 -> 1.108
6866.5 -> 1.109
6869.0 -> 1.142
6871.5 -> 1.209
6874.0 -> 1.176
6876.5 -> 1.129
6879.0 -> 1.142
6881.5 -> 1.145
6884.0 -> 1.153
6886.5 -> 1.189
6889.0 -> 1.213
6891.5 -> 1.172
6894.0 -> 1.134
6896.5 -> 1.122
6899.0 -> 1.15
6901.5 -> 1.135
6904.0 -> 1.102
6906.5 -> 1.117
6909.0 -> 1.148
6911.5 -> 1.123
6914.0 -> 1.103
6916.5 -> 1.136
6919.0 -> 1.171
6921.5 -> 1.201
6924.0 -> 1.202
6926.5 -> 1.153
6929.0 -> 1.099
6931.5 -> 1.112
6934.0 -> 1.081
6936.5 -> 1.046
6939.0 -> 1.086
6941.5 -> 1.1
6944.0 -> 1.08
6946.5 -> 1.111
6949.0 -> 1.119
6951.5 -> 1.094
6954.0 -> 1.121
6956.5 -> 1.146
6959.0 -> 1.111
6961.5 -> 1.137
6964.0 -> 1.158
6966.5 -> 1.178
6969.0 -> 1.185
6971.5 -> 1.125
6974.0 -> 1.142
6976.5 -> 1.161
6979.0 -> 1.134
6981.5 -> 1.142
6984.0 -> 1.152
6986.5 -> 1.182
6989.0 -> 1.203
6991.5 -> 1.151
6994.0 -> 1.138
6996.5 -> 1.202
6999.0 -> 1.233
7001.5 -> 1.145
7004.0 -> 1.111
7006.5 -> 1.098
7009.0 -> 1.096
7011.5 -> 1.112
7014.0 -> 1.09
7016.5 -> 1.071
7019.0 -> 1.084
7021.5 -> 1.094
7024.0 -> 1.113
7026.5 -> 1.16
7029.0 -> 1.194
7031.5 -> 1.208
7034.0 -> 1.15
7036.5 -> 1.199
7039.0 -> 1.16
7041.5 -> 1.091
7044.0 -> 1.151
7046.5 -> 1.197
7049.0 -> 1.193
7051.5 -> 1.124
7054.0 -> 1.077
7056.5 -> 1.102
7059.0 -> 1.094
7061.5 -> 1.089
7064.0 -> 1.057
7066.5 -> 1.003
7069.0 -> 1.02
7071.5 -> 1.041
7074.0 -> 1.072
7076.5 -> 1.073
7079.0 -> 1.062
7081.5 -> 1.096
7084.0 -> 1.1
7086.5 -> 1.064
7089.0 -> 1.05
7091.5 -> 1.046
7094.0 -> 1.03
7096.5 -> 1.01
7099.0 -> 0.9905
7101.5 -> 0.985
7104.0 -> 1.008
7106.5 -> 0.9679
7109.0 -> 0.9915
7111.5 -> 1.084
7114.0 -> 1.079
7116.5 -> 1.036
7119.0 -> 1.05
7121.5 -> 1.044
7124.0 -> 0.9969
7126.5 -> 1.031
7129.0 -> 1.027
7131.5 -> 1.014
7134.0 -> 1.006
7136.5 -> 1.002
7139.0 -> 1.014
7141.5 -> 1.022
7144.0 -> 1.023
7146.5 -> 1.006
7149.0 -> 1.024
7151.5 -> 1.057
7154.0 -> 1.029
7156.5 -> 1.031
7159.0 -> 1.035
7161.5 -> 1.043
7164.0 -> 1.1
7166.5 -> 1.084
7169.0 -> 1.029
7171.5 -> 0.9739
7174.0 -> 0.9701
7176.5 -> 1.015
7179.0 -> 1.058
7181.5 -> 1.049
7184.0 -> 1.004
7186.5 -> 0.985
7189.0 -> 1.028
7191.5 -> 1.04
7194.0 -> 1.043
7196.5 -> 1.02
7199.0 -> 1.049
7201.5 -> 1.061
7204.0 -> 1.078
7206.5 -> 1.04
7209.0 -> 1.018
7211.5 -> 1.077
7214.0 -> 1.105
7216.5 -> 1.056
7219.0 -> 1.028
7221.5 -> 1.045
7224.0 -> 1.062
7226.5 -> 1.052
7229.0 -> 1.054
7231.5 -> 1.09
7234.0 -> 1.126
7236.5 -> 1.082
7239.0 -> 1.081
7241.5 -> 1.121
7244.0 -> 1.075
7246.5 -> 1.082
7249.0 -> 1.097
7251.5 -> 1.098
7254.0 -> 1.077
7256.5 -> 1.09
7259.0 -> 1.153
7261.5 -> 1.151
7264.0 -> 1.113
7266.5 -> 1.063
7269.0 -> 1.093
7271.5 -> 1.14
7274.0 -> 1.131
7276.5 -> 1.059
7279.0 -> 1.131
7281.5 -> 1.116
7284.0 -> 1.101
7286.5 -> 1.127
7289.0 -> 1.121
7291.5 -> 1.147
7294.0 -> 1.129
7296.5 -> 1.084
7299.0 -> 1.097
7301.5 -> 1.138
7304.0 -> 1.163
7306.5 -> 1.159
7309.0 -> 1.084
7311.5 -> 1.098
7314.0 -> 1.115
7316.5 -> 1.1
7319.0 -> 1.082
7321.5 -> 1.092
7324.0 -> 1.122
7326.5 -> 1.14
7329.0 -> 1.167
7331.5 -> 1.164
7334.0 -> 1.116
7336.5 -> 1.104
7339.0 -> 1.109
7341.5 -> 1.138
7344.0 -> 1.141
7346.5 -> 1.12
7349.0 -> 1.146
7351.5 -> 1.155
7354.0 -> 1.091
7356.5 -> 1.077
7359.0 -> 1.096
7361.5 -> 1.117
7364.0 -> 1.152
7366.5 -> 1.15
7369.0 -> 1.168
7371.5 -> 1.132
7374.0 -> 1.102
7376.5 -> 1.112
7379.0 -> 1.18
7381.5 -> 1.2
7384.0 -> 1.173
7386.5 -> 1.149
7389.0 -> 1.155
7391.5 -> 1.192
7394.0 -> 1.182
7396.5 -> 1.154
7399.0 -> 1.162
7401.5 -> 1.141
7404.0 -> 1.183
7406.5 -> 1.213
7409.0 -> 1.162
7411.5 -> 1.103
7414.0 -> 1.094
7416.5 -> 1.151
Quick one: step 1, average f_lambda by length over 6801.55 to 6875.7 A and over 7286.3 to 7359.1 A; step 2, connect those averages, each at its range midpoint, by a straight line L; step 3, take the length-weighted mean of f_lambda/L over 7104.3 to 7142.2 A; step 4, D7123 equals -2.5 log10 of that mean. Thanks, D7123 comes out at 0.09 mag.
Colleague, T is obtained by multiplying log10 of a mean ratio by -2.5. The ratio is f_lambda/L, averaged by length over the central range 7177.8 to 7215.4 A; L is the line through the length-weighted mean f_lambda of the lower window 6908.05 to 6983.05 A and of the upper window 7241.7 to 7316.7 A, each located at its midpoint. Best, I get 0.07 mag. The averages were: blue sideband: 1.13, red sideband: 1.11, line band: 1.04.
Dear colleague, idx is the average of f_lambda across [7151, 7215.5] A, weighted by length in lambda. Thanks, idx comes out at 1.04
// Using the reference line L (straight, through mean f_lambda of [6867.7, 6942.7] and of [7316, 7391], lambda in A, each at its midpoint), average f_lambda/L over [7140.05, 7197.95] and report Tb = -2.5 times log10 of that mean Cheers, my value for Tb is 0.107 mag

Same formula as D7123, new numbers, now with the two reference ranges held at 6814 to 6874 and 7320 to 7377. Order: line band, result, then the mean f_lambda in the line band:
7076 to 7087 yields 0.04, 1.08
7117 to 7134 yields 0.10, 1.03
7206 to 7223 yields 0.07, 1.05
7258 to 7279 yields 0.01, 1.11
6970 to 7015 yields -0.03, 1.15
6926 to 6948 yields 0.02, 1.09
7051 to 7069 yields 0.05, 1.07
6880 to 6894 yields -0.05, 1.17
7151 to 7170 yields 0.07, 1.05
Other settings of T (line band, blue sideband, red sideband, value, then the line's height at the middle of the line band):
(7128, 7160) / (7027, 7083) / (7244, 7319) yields 0.09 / 1.11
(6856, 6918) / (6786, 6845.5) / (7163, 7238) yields -0.03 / 1.1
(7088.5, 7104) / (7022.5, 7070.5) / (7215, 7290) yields 0.10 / 1.12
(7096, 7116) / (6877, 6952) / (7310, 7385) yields 0.12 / 1.13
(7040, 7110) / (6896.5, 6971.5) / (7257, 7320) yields 0.06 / 1.12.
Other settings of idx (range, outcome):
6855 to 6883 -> 1.12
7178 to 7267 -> 1.07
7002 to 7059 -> 1.13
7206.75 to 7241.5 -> 1.07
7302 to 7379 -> 1.12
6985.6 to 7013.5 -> 1.15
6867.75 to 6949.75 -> 1.14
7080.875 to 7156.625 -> 1.03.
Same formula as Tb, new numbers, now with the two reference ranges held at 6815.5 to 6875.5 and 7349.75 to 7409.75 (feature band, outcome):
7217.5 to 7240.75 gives 0.069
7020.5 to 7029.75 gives -0.012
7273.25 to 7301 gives 0.029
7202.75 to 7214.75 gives 0.075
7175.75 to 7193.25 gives 0.111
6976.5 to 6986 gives -0.024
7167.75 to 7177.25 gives 0.142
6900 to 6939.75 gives -0.008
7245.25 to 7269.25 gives 0.038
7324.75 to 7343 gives 0.012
